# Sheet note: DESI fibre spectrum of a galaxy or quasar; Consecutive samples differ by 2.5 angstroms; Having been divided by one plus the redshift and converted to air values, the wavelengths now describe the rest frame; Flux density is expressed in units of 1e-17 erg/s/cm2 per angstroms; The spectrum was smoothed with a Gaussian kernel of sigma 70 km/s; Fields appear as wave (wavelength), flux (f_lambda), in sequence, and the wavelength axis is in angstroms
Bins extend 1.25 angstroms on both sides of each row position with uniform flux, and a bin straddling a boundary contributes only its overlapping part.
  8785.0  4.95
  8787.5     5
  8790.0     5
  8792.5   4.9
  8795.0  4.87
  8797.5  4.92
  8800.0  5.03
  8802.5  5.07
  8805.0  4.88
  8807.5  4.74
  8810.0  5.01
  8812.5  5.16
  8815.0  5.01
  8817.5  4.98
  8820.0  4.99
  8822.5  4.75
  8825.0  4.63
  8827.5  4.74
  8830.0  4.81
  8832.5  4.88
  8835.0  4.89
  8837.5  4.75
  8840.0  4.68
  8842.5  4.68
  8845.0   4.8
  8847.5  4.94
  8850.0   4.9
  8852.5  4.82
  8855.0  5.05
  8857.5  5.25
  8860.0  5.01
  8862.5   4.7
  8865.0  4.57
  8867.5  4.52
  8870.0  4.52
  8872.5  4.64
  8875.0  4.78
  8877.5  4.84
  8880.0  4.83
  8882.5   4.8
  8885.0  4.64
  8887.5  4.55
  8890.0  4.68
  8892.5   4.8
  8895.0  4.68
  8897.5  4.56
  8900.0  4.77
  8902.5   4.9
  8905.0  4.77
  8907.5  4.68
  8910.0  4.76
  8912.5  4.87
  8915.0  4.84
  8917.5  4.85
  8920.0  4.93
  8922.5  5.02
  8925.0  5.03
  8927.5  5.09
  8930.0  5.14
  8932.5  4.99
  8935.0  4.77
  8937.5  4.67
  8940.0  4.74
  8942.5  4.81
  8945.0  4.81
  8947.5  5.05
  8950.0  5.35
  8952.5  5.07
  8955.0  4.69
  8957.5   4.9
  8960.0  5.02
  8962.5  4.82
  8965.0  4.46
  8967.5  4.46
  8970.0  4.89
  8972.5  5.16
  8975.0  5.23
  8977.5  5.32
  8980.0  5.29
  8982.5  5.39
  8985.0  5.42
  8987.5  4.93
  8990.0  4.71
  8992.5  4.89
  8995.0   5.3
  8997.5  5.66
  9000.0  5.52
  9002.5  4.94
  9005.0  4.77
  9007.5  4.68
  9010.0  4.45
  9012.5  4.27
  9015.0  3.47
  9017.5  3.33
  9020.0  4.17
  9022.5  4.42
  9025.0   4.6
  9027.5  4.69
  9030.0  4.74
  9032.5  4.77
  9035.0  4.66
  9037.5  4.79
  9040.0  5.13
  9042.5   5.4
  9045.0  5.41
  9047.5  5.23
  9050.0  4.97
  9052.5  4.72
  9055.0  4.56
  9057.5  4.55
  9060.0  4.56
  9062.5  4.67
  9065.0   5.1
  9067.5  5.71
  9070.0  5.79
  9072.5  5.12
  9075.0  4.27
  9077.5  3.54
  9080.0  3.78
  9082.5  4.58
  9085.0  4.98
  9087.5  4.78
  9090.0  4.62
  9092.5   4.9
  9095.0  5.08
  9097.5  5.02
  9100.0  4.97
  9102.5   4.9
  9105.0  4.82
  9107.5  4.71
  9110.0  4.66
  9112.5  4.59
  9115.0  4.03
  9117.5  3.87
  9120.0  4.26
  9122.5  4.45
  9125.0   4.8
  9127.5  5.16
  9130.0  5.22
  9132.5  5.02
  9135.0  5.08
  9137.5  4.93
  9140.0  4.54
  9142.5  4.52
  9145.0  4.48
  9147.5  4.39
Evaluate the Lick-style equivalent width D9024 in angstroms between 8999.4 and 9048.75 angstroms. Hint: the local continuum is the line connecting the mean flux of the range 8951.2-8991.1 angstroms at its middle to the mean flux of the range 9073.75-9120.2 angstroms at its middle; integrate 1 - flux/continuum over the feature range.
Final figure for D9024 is 1.4 angstroms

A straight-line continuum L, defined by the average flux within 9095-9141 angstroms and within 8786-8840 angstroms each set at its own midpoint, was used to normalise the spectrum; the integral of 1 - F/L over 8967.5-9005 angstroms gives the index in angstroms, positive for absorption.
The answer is -2.7 angstroms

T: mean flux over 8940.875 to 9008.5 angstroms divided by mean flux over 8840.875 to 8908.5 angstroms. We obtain 1.05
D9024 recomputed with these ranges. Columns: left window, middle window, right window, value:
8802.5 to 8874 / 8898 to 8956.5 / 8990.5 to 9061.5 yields -1.3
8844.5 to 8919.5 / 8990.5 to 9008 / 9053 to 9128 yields -1.4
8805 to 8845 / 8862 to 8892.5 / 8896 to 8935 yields 1.2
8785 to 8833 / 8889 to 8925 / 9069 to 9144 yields 0.3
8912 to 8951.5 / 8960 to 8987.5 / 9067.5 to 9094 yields -1.0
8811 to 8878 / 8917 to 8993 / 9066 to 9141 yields -2.8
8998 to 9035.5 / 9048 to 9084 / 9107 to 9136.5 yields -1.1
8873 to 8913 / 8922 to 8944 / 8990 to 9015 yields -0.6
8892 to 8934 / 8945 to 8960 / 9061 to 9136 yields -0.5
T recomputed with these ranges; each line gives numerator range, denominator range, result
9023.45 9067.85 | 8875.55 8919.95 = 1.03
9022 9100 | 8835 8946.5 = 1.00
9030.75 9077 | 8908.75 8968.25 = 1.01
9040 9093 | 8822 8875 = 1.01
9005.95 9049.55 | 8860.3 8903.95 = 0.98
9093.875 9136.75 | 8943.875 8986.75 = 0.95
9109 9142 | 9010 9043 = 1.04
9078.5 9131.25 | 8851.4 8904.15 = 0.98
